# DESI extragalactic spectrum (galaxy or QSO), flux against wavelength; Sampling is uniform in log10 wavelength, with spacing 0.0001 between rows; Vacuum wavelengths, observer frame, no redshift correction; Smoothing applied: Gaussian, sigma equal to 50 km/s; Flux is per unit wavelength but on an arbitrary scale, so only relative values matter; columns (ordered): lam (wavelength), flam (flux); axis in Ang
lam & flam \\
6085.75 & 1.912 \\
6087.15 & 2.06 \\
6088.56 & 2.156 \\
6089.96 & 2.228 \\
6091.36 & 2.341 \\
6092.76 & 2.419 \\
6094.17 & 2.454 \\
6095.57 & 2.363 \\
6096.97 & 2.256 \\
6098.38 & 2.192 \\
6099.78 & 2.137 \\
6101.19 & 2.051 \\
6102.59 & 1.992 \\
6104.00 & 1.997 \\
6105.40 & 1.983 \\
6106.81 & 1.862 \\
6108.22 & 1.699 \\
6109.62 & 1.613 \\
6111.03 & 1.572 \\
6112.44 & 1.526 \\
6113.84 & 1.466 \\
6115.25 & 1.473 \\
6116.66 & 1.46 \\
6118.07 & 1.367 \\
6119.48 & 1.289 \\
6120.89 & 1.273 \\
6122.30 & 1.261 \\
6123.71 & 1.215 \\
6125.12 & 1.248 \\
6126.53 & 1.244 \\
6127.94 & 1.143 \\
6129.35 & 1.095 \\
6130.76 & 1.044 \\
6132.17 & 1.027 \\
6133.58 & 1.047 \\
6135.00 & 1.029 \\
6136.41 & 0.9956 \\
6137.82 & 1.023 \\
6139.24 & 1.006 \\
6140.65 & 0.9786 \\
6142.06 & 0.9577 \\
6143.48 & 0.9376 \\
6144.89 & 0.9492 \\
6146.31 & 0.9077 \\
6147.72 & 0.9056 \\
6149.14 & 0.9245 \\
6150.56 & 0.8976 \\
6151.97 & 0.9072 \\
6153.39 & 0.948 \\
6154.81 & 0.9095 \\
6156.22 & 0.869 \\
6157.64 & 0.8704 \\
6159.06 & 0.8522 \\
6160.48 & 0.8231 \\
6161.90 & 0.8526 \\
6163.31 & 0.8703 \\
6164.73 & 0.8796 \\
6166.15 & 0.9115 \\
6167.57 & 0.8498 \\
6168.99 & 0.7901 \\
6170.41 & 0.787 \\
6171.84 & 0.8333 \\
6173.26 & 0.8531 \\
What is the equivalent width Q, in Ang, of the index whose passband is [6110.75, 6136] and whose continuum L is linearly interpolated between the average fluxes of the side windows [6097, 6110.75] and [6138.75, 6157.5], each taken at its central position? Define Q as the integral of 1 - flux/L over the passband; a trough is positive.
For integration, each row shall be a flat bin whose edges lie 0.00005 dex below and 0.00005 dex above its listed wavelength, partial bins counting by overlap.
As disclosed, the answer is 4.14 Ang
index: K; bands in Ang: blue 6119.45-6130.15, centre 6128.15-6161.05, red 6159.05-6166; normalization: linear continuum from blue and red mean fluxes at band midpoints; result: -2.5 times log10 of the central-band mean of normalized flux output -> 0.08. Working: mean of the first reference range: 1.22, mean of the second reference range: 0.861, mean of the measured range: 0.956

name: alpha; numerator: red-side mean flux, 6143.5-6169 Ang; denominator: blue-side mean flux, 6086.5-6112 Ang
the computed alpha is 0.43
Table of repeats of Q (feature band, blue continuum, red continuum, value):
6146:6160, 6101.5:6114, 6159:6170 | 1.9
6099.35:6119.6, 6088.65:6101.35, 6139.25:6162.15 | 2.4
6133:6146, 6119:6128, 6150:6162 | 0.9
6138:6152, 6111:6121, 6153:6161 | 1.3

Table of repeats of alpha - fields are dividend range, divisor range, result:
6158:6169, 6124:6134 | 0.76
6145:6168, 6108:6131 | 0.66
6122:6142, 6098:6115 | 0.60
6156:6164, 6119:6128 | 0.69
